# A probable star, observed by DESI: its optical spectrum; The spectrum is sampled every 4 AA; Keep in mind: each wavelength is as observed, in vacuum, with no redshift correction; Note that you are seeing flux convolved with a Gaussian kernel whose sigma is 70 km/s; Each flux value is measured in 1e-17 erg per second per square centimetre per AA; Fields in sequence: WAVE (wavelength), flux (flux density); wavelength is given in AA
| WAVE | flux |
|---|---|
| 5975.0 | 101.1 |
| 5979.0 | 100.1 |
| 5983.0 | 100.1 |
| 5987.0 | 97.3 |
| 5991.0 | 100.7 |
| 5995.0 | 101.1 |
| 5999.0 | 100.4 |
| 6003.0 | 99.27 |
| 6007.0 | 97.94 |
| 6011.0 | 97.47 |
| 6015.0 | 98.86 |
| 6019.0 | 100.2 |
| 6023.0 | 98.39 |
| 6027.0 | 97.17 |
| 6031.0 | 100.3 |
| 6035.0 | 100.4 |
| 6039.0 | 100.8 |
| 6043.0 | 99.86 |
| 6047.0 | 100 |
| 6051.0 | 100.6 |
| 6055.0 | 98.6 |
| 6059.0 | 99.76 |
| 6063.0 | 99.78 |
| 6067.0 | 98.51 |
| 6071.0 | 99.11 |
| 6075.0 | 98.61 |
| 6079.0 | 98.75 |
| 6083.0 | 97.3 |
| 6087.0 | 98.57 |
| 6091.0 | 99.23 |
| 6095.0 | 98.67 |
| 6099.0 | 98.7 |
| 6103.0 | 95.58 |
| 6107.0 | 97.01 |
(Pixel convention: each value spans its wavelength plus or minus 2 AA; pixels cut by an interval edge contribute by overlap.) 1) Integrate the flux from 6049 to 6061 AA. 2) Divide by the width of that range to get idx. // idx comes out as 99.7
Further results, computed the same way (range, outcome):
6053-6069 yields 99.2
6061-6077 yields 99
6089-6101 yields 98.9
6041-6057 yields 99.8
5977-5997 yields 99.9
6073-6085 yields 98.2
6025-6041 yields 99.7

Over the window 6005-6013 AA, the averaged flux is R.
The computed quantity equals 97.7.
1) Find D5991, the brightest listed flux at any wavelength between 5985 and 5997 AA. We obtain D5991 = 101.1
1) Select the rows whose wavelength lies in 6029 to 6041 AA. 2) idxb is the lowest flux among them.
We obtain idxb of 100.3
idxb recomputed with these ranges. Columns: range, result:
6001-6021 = 97.47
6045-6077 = 98.51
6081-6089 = 97.3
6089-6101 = 98.67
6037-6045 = 99.86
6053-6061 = 98.6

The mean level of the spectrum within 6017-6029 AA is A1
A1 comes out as 98.6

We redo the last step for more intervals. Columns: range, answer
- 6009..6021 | 98.8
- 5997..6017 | 98.8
